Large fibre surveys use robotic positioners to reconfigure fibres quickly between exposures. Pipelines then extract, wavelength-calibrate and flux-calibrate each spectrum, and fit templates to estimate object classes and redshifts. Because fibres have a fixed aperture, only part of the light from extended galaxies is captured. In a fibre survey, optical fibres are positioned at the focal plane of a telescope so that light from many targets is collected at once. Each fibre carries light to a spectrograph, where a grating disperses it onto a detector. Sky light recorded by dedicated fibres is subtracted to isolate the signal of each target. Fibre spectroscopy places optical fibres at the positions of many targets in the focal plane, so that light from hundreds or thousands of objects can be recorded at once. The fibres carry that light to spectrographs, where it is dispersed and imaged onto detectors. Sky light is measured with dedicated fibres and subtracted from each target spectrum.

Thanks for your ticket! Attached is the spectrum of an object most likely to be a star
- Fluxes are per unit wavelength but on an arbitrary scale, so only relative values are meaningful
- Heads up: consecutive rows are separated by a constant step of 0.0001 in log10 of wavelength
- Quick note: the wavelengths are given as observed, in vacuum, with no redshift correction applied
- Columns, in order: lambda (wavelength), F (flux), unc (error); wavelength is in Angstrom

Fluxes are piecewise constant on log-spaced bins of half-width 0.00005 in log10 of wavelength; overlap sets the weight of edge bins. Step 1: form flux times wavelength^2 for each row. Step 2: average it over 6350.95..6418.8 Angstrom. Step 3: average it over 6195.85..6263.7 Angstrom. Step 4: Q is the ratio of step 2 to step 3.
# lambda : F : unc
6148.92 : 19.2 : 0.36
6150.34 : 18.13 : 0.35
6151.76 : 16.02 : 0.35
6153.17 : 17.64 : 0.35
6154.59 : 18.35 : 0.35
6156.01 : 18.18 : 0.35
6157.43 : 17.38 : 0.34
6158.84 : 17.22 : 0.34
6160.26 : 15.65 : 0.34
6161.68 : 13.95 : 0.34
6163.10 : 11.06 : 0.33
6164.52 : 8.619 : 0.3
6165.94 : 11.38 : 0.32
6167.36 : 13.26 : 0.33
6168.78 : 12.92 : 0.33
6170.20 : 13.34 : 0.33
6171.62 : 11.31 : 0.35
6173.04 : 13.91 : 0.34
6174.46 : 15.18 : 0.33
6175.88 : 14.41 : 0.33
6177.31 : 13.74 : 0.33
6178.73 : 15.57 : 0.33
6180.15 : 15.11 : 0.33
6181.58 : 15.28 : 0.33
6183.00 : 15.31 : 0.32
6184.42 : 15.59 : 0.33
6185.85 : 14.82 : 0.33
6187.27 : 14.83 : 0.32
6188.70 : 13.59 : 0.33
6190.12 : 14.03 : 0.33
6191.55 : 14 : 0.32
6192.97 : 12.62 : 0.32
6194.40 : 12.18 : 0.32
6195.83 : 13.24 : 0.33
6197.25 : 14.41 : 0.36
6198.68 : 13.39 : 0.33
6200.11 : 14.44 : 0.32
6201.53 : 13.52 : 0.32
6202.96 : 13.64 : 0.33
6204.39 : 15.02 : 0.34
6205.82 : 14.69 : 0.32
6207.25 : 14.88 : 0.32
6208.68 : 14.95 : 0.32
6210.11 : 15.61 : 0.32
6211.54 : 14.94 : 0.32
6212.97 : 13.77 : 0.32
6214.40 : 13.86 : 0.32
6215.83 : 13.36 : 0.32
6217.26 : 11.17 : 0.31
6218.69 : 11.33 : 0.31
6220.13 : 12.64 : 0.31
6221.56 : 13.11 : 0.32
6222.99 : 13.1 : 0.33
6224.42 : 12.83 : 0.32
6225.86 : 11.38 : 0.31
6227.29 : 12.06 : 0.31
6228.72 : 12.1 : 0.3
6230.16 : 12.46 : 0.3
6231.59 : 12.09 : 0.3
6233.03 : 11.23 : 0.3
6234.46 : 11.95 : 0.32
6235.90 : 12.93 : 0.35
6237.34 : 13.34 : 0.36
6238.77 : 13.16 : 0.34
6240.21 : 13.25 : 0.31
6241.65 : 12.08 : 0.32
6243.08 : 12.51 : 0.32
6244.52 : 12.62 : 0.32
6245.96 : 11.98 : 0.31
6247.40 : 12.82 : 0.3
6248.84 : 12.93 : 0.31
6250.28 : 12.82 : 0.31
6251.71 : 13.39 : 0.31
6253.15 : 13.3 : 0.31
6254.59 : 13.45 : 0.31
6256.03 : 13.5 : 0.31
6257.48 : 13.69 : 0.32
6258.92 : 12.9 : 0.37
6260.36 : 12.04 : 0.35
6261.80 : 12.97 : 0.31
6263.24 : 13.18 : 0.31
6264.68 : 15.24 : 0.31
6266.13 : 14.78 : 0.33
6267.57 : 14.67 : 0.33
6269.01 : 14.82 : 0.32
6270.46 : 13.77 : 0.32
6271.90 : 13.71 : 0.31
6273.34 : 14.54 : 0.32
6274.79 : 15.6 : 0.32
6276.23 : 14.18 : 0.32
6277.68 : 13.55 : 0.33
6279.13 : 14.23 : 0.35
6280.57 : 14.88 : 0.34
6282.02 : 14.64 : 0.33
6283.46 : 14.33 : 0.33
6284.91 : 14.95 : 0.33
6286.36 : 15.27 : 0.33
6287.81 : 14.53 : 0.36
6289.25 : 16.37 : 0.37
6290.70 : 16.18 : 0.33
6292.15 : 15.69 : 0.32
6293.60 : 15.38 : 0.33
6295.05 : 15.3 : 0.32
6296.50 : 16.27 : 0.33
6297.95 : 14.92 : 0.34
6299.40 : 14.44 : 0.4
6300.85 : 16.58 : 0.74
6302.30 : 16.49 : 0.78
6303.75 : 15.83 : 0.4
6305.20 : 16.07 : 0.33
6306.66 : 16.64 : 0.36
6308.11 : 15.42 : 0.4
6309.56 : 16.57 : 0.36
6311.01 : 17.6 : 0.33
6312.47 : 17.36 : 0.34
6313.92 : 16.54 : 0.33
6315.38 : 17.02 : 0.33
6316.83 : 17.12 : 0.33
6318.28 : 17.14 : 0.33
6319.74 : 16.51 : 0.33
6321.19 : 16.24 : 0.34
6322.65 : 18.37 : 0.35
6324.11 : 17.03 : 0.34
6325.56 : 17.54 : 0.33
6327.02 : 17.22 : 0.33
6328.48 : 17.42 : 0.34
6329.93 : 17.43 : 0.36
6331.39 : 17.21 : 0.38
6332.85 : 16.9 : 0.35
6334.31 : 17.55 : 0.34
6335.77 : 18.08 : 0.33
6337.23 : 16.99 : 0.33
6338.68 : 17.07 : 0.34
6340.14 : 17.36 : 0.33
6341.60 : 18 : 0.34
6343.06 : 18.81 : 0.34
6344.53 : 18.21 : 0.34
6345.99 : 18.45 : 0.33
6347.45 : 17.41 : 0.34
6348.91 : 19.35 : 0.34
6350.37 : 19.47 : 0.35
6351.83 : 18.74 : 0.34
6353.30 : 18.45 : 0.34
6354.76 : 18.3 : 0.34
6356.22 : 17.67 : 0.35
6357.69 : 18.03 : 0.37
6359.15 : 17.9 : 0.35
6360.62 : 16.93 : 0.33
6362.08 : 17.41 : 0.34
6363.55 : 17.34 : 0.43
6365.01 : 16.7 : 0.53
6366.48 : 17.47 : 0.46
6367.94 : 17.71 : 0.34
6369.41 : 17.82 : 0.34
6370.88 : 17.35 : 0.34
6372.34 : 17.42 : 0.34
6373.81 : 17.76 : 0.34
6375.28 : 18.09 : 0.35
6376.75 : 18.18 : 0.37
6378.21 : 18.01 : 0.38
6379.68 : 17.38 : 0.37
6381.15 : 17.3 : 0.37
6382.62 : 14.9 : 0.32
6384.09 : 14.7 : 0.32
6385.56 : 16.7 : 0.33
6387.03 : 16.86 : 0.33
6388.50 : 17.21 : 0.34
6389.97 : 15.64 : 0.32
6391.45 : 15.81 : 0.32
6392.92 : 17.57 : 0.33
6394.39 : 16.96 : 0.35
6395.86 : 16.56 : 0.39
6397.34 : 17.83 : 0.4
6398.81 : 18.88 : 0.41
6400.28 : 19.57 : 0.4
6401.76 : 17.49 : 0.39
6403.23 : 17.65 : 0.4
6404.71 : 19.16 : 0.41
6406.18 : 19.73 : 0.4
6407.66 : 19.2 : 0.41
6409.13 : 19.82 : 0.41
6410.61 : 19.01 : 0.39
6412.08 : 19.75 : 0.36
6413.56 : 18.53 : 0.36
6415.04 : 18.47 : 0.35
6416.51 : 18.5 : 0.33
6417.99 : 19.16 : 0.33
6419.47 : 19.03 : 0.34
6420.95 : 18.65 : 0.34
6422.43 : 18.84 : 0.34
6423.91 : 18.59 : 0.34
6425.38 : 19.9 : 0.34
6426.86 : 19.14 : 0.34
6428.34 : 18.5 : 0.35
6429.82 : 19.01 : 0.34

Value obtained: 1.42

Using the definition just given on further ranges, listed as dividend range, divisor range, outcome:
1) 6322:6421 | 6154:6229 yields 1.36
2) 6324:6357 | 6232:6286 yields 1.36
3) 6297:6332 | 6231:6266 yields 1.32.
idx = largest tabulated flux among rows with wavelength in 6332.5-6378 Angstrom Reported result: 19.47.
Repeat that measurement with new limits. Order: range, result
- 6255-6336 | 18.37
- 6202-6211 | 15.61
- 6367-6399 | 18.88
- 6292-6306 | 16.58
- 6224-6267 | 15.24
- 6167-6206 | 15.59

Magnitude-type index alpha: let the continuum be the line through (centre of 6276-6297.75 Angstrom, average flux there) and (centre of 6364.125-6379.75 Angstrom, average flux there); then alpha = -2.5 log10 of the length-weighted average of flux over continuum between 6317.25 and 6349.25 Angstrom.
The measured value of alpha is -0.07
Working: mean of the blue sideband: 15.1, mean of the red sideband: 17.6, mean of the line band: 17.5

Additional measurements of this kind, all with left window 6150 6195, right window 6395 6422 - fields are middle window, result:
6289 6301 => 0.07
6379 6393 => 0.12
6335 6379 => -0.01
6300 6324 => 0.02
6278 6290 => 0.11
